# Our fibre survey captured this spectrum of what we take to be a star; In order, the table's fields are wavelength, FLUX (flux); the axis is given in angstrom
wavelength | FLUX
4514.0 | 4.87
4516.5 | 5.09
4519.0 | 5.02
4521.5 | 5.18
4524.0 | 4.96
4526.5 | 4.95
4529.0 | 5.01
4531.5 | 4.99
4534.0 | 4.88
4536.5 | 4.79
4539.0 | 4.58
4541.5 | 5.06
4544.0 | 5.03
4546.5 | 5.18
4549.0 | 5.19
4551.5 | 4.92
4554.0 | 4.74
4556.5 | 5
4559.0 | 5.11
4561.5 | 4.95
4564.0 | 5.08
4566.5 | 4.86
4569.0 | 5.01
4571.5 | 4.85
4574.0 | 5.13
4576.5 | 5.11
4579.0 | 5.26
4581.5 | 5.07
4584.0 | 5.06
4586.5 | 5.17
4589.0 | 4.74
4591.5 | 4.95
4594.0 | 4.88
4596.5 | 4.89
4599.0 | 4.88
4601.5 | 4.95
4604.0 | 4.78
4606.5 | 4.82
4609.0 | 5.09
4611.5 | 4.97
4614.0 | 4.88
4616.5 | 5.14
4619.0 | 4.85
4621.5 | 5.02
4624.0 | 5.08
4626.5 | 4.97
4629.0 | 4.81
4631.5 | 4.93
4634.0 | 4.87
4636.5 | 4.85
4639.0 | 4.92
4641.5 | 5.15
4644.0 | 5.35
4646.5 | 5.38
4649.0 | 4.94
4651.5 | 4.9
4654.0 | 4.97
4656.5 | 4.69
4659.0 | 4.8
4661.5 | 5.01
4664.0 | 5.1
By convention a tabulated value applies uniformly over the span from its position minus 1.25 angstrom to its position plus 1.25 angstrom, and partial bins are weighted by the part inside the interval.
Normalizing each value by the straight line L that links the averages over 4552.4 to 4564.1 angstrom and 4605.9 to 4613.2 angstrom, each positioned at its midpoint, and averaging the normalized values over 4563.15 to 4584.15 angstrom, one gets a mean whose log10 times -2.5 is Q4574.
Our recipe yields -0.02 mag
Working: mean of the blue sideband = 4.96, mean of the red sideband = 4.97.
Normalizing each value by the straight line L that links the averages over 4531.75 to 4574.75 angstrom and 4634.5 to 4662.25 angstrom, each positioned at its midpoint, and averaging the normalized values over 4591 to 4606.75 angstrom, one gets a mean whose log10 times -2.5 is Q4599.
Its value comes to 0.02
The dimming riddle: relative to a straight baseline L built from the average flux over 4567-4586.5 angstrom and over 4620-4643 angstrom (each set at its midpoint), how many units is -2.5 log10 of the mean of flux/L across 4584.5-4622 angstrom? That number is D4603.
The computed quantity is 0.02 mag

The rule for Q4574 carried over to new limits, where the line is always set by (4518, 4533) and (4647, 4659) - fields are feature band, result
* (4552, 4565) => 0.00 mag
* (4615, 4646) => -0.02 mag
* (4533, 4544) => 0.03 mag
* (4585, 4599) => 0.01 mag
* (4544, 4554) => -0.01 mag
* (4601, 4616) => 0.00 mag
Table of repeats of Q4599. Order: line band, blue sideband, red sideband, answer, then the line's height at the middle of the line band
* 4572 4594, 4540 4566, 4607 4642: -0.01 mag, 4.99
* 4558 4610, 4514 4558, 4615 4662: 0.00 mag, 4.98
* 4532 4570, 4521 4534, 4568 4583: 0.02 mag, 5.03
